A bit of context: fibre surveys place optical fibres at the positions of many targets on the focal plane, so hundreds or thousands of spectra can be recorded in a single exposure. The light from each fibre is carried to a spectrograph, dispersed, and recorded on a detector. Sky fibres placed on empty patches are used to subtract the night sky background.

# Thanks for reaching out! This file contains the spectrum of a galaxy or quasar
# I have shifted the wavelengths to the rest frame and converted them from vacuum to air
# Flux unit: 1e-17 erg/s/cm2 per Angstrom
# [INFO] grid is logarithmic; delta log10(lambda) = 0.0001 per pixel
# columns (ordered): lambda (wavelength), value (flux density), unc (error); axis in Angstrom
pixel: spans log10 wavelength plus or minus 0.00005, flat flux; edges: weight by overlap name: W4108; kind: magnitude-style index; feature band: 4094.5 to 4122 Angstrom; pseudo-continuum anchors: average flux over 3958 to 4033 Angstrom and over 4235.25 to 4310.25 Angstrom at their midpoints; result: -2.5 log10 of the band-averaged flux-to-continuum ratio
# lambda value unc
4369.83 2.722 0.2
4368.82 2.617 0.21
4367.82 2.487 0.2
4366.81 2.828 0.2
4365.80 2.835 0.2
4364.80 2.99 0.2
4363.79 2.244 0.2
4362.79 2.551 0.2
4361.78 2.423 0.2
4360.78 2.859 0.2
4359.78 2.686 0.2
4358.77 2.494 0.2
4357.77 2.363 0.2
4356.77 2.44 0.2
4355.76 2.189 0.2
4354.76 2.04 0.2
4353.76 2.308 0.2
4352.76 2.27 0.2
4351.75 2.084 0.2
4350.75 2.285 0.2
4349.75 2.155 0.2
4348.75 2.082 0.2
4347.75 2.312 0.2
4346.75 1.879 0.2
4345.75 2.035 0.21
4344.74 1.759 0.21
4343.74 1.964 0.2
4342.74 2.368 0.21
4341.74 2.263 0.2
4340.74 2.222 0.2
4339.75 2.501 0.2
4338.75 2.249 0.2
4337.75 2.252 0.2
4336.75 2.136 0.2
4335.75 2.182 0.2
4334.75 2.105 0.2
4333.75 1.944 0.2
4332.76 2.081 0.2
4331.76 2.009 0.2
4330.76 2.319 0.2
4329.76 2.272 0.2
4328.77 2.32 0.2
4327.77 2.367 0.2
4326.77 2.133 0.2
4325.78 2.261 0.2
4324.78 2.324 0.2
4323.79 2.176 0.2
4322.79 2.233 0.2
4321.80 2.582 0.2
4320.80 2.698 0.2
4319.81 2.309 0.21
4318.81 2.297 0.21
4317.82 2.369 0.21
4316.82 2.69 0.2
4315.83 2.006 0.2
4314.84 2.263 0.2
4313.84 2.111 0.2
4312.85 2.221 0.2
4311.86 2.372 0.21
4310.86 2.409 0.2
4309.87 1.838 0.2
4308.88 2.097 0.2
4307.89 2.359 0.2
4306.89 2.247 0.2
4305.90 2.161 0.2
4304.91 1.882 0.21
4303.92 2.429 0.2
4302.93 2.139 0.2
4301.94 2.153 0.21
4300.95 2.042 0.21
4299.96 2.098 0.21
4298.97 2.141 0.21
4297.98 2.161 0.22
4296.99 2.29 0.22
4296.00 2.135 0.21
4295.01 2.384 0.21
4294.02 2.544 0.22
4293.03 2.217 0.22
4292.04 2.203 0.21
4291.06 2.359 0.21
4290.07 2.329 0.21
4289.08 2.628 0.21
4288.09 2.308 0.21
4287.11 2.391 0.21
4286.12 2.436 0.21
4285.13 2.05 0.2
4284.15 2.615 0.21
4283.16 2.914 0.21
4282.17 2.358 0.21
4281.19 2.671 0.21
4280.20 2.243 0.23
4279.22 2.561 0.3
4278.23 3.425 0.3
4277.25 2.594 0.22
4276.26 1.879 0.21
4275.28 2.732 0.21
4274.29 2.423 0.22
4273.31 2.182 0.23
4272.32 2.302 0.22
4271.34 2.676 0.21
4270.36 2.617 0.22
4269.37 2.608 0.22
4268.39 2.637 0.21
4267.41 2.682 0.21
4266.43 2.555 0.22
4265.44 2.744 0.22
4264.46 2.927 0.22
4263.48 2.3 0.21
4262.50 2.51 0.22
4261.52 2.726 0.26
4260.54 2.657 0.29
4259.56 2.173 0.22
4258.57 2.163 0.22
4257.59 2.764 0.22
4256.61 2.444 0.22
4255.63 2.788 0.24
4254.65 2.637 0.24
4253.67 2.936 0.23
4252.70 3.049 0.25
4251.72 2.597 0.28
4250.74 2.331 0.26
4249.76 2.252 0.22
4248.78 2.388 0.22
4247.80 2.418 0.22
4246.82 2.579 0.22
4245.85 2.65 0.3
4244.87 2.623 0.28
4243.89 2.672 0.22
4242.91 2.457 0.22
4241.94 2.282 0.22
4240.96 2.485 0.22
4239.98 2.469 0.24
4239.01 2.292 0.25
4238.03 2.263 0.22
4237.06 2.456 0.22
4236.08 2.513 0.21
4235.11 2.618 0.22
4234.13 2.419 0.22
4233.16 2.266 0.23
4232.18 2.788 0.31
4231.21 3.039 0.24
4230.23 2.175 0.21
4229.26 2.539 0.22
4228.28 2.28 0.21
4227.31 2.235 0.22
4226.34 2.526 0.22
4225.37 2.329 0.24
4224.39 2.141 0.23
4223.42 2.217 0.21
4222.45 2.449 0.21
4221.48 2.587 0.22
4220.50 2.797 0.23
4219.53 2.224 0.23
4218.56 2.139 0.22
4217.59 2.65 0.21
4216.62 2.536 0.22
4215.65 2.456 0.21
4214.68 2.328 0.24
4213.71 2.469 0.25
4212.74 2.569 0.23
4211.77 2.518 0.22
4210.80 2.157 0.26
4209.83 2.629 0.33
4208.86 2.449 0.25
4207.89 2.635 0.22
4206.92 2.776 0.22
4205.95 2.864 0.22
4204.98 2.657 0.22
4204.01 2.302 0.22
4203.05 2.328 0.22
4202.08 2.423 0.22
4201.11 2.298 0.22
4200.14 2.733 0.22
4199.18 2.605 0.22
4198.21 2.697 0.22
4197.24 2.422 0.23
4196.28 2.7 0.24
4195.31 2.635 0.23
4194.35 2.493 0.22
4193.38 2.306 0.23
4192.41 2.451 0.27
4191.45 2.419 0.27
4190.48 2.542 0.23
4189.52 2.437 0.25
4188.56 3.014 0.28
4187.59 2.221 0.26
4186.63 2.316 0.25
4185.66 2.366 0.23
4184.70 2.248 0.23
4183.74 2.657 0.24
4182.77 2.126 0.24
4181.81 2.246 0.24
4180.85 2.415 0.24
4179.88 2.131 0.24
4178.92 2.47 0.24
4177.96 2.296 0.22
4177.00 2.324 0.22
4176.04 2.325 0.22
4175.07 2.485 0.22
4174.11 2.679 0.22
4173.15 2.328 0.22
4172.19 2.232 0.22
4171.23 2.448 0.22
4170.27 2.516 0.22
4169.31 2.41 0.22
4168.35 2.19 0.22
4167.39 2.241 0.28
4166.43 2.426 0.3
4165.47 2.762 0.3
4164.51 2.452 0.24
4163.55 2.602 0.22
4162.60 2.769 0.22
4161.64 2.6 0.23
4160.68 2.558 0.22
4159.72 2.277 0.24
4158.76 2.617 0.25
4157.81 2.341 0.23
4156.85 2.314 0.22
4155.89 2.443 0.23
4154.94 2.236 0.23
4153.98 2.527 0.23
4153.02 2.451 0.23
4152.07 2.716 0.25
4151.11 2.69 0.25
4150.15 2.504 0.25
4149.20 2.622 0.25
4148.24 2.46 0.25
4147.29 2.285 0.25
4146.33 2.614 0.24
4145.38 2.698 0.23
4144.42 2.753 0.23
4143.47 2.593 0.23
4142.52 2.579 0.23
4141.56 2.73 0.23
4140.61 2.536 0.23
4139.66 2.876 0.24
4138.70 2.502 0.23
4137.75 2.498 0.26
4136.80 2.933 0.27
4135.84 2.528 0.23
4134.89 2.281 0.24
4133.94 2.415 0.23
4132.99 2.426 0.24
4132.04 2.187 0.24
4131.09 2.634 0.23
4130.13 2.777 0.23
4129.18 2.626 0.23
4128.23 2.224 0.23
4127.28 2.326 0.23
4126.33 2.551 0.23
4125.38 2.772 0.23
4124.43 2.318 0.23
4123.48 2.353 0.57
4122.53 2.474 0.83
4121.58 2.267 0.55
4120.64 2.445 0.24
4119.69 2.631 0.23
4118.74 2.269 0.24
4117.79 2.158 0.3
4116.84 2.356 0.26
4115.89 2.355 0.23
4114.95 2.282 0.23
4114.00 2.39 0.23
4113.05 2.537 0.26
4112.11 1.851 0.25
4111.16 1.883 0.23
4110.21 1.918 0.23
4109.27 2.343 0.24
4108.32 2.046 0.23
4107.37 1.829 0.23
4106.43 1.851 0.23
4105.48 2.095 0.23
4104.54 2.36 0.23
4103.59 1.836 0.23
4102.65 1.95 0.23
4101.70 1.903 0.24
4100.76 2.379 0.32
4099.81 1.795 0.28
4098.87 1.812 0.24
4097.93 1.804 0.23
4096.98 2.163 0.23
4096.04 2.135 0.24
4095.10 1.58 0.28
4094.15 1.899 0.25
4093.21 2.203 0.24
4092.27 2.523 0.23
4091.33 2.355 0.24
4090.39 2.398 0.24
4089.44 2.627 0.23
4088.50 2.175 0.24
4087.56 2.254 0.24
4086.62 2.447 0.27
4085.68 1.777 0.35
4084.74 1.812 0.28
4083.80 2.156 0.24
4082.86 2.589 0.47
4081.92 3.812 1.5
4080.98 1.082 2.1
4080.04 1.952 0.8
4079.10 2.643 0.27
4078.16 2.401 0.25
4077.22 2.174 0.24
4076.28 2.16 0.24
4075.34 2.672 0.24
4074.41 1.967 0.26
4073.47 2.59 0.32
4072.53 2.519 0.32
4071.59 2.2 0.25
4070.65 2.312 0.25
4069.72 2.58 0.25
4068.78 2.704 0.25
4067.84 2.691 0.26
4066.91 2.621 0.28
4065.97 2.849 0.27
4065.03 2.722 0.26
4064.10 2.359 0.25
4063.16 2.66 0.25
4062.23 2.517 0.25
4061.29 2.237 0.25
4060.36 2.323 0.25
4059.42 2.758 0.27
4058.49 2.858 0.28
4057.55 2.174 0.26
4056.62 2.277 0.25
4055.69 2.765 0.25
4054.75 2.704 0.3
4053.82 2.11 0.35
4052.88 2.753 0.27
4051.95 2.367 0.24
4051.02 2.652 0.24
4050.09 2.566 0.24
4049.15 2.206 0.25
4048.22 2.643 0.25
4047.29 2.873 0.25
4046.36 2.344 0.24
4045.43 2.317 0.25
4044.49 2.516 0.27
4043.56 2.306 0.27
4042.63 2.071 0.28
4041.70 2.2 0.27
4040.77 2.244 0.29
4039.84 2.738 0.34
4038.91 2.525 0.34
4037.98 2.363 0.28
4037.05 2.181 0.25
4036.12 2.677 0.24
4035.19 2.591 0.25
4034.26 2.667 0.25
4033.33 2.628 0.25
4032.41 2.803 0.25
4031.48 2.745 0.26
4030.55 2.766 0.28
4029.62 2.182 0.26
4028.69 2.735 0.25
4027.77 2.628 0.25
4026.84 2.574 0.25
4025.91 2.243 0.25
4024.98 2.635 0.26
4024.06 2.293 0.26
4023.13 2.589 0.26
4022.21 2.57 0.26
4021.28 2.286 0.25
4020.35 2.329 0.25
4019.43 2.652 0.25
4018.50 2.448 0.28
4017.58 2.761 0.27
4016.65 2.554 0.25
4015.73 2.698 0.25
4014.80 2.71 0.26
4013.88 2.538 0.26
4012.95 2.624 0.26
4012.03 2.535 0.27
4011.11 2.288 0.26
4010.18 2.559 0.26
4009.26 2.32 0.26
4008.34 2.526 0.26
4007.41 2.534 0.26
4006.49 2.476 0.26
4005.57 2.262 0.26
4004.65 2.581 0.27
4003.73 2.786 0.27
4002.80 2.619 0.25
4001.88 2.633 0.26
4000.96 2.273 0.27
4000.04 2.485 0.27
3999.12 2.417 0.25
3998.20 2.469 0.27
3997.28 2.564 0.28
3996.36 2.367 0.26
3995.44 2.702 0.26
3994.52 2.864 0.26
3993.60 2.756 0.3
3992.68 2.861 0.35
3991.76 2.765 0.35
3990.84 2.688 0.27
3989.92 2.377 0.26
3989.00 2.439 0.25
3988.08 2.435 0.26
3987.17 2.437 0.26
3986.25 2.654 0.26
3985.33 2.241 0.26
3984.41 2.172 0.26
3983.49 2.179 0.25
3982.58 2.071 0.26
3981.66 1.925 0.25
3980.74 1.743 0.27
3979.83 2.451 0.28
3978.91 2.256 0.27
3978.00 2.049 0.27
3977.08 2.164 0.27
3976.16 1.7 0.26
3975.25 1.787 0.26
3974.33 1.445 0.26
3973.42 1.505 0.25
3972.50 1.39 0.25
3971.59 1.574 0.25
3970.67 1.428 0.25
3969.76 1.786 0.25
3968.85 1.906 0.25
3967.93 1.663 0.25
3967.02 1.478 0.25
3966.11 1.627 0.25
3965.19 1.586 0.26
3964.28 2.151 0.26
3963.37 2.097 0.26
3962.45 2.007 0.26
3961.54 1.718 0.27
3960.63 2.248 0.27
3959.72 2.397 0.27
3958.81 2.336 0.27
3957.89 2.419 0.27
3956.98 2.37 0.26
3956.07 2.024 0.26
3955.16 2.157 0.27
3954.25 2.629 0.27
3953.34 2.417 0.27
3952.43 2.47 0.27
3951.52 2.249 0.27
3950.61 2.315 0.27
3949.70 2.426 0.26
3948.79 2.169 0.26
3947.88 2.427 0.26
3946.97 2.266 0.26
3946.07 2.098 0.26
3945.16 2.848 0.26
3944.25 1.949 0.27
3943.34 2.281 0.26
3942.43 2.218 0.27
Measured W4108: 0.12 mag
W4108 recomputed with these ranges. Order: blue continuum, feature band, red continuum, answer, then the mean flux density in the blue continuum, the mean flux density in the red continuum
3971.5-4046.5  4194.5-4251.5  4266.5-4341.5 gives -0.058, 2.41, 2.33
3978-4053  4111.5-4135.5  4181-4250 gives 0.036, 2.48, 2.47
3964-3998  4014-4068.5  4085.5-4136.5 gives -0.161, 2.12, 2.24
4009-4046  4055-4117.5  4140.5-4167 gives 0.110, 2.5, 2.54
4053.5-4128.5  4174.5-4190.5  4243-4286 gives 0.022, 2.3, 2.56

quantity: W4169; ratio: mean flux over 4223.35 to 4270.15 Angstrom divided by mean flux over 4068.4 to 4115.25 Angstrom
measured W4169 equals 1.1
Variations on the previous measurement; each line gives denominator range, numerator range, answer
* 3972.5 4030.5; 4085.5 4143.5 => 0.95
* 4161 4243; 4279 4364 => 0.93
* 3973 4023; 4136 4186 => 1.03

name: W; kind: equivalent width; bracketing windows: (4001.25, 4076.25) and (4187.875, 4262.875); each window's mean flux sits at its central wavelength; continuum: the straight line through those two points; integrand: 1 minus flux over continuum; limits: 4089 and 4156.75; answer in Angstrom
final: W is 4.4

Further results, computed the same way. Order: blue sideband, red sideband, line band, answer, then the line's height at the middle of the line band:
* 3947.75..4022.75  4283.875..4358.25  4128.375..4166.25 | -4.8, 2.26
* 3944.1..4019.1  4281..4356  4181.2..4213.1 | -3.3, 2.26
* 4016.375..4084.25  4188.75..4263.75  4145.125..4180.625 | 0.5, 2.49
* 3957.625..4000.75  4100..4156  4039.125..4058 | -1.5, 2.26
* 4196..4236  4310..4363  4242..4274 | -2.0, 2.41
